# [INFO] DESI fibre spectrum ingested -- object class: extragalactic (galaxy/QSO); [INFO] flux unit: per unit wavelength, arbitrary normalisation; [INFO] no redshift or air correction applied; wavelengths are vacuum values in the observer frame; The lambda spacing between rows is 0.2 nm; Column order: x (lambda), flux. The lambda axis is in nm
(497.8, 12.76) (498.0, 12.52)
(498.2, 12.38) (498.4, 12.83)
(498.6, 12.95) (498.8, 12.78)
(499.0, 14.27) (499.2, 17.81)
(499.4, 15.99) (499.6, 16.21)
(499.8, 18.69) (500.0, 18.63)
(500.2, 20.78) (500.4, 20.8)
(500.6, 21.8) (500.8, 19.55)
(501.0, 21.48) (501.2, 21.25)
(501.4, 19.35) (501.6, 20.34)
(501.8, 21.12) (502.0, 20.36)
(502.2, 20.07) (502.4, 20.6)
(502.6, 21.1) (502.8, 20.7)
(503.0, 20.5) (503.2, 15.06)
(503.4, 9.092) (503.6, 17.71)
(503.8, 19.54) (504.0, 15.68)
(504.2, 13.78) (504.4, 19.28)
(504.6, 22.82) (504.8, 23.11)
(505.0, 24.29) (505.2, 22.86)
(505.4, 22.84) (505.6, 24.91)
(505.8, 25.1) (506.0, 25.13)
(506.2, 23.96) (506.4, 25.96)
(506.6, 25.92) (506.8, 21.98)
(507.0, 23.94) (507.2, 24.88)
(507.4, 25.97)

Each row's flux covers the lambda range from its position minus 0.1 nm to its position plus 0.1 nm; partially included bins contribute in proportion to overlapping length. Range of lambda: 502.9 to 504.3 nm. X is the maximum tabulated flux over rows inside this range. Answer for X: 20.5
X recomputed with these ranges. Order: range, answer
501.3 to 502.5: 21.12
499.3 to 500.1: 18.69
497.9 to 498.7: 12.95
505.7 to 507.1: 25.96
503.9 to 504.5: 19.28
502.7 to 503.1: 20.7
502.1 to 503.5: 21.1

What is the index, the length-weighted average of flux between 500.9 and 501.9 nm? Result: 20.7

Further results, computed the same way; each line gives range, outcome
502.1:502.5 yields 20.3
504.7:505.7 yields 23.6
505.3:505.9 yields 24.3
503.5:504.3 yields 16.7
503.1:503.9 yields 15.4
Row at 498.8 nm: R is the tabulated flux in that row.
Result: 12.78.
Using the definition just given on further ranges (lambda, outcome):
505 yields 24.29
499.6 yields 16.21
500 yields 18.63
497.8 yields 12.76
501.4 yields 19.35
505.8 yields 25.1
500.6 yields 21.8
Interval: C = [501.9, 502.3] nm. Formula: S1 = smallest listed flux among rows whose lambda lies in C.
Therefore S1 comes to 20.07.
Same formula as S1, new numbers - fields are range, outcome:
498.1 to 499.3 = 12.38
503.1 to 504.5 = 9.092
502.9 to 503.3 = 15.06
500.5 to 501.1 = 19.55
